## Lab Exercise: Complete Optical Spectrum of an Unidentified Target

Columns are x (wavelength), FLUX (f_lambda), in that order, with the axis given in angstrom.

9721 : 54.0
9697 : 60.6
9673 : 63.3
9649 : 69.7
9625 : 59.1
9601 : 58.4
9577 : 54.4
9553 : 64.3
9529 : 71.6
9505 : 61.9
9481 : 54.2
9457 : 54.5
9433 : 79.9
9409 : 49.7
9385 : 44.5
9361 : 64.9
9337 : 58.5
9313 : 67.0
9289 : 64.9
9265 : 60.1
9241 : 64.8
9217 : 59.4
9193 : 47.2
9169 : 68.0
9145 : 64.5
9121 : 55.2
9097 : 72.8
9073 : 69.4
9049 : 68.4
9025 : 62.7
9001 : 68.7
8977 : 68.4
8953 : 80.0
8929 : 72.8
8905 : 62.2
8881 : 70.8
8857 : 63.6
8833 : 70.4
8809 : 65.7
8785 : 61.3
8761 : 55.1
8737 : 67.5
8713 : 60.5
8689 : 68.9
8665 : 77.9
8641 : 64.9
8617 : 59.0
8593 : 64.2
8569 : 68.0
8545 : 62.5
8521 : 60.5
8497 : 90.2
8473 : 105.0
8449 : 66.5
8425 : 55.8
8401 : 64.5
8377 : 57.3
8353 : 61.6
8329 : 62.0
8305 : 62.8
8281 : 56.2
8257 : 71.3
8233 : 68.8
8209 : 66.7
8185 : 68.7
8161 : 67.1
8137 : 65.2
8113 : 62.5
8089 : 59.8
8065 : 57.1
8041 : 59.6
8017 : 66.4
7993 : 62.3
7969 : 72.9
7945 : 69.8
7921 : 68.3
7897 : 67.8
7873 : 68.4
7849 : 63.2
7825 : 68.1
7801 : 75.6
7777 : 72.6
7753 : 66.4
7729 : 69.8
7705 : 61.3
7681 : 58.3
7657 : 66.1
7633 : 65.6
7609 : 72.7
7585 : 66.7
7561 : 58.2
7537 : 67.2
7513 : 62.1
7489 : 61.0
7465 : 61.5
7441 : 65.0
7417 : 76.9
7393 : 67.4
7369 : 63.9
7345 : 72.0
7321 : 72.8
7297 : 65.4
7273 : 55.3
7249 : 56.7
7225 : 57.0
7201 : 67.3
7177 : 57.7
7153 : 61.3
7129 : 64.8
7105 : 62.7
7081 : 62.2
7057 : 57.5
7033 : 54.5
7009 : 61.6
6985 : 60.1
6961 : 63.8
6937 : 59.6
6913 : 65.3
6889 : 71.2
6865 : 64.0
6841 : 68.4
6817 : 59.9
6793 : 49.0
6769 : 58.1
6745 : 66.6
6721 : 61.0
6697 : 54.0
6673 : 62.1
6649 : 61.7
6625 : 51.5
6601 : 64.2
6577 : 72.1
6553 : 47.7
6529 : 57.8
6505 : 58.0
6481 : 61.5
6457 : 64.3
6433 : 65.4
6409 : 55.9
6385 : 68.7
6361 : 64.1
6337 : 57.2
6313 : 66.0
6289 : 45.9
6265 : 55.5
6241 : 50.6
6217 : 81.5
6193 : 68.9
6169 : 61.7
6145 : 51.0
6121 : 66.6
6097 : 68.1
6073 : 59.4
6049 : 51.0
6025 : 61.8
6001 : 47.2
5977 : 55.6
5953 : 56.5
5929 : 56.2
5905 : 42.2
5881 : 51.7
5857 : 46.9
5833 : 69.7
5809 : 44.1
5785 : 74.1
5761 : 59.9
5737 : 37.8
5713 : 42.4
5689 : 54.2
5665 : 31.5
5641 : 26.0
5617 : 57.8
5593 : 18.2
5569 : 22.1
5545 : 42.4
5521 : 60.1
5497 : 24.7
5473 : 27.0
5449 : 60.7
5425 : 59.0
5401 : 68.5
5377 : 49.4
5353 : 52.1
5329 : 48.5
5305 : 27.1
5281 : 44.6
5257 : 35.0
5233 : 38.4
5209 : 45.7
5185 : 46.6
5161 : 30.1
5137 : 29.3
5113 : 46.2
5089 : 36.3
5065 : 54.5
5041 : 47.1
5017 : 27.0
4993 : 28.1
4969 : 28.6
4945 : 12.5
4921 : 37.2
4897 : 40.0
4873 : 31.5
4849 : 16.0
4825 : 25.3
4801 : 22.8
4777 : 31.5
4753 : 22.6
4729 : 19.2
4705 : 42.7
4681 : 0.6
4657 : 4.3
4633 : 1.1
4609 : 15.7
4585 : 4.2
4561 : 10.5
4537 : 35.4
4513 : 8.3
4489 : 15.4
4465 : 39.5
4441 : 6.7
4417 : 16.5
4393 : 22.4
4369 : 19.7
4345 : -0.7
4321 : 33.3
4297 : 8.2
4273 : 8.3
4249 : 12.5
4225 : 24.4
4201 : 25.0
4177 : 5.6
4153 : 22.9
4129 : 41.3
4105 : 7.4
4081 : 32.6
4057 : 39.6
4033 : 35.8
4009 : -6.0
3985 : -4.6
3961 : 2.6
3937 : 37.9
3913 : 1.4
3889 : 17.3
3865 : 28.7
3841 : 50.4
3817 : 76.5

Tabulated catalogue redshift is 0.29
